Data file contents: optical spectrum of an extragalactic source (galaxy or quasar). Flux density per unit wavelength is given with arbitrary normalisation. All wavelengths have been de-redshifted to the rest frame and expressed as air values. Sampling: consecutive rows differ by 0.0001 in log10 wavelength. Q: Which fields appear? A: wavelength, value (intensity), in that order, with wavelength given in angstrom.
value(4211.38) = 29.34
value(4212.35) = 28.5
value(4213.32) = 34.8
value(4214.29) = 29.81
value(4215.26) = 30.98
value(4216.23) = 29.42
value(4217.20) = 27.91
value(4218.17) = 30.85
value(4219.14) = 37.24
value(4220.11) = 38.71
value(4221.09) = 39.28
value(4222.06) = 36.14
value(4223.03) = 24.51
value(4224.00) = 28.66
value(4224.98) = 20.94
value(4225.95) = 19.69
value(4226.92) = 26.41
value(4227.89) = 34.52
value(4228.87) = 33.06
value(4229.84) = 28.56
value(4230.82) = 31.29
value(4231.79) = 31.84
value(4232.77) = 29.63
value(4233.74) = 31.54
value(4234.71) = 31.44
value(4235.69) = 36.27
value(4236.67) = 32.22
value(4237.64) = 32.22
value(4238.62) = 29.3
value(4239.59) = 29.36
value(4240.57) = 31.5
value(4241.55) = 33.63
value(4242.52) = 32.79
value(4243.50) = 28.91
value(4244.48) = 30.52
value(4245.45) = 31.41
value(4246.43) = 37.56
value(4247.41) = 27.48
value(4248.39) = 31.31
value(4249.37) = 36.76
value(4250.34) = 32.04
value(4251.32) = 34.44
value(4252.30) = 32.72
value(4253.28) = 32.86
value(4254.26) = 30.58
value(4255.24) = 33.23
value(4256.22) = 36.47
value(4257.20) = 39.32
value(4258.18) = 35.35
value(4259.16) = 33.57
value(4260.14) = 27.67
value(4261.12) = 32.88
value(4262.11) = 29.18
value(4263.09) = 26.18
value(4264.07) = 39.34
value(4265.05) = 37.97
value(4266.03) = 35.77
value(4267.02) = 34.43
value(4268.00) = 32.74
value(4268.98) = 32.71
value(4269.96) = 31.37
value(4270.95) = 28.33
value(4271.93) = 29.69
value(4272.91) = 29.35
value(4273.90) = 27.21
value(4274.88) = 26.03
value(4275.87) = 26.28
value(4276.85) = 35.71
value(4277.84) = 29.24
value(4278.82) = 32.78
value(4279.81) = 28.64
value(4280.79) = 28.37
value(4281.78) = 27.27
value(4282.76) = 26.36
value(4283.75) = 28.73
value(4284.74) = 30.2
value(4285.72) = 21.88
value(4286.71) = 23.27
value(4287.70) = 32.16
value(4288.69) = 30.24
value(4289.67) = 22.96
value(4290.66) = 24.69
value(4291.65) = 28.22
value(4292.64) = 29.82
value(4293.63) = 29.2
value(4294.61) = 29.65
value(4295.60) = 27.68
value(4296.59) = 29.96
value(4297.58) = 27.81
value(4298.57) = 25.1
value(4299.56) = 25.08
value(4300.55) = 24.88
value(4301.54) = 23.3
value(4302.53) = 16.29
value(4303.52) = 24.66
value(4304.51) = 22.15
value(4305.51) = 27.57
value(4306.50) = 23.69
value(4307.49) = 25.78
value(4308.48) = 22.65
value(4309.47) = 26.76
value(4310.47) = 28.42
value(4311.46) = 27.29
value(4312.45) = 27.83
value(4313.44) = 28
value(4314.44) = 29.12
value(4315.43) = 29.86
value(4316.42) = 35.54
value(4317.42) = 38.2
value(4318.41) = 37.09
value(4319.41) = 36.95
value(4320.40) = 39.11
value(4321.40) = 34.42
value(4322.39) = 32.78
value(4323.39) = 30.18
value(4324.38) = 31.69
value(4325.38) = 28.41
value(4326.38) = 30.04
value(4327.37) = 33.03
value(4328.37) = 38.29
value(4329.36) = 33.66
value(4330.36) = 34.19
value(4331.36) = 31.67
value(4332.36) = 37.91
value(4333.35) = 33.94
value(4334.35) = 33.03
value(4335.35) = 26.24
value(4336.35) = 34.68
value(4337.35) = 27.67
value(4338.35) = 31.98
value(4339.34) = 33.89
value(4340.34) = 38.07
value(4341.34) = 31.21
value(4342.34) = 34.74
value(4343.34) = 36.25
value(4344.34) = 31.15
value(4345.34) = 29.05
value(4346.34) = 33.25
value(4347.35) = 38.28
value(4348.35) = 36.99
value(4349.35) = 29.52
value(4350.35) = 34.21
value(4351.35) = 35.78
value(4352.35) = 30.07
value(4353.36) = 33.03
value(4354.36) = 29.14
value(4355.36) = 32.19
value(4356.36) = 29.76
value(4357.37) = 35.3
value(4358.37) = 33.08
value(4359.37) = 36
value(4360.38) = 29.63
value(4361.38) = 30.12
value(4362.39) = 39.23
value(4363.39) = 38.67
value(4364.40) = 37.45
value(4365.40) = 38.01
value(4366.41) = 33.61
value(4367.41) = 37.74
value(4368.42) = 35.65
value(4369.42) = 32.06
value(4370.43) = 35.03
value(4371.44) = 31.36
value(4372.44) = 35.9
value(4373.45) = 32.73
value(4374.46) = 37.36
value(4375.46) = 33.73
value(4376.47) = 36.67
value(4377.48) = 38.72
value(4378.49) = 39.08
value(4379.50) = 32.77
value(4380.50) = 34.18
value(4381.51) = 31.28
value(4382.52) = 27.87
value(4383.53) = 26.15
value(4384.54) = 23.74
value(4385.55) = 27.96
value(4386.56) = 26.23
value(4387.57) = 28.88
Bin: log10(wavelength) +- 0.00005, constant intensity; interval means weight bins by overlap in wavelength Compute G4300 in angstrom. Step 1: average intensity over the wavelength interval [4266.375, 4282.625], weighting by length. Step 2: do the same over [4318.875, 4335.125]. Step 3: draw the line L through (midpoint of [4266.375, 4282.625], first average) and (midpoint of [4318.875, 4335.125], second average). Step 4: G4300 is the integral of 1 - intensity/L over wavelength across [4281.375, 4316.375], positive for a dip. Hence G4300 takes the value 5.5 angstrom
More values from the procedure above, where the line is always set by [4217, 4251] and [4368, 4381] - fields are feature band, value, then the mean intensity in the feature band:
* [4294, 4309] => 3.6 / 25.1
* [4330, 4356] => 0.9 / 33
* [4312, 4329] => 0.3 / 33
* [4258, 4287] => 1.9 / 30.3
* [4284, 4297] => 2.0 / 27.7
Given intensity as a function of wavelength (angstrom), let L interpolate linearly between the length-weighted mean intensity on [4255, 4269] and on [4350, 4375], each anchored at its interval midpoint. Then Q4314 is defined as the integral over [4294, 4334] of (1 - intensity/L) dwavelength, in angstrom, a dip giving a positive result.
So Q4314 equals 4.95 angstrom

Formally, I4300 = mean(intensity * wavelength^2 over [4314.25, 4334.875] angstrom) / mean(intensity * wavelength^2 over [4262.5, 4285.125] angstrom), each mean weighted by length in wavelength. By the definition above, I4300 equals 1.13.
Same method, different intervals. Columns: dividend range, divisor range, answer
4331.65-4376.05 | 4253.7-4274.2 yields 1.08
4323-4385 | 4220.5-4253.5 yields 1.13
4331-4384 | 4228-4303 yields 1.16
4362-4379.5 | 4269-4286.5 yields 1.31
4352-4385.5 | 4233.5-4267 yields 1.08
